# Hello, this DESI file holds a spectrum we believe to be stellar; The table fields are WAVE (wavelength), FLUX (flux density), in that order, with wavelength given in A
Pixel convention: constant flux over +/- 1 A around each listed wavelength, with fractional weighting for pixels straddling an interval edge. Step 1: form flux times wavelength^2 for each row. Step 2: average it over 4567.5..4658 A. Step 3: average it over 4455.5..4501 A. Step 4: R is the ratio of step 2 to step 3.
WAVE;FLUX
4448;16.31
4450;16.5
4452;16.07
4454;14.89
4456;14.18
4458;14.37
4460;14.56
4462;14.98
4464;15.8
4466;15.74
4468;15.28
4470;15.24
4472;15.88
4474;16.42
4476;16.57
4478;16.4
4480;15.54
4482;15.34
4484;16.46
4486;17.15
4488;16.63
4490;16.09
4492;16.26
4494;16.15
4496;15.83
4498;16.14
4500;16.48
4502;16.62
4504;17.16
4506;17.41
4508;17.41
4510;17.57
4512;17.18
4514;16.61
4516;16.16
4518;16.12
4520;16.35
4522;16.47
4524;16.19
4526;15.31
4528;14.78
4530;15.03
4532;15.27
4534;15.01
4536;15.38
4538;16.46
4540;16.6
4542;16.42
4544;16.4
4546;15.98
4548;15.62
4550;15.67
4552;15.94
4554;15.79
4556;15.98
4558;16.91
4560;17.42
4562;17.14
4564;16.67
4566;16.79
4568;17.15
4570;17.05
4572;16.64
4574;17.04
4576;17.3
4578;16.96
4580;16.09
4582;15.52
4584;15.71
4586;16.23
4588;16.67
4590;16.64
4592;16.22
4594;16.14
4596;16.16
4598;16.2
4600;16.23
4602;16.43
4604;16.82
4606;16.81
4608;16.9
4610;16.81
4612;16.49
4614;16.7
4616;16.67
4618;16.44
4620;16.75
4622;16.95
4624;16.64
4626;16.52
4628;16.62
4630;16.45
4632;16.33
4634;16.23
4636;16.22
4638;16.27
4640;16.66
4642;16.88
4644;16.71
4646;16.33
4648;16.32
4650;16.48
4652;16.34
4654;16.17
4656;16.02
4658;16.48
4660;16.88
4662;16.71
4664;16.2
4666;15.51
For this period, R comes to 1.11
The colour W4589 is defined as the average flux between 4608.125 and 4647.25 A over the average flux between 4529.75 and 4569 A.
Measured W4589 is 1.0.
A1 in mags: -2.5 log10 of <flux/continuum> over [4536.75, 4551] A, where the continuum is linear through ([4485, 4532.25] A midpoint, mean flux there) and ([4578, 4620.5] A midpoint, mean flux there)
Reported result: 0.02 mag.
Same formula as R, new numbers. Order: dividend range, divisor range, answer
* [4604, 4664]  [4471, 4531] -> 1.07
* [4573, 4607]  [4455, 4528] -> 1.07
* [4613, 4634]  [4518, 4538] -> 1.11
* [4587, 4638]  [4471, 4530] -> 1.06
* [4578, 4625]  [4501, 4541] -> 1.05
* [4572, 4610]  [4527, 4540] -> 1.09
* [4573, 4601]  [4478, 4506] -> 1.04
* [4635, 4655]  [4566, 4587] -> 1.02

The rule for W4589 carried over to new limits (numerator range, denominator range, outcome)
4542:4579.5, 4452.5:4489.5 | 1.06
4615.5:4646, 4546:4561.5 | 1.02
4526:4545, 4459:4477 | 1.00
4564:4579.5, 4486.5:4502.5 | 1.04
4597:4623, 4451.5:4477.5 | 1.08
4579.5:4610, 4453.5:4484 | 1.06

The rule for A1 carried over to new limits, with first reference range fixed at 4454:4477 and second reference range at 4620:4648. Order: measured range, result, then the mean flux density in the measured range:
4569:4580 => -0.05 mag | 16.9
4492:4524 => -0.07 mag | 16.6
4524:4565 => -0.01 mag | 16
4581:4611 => -0.01 mag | 16.4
